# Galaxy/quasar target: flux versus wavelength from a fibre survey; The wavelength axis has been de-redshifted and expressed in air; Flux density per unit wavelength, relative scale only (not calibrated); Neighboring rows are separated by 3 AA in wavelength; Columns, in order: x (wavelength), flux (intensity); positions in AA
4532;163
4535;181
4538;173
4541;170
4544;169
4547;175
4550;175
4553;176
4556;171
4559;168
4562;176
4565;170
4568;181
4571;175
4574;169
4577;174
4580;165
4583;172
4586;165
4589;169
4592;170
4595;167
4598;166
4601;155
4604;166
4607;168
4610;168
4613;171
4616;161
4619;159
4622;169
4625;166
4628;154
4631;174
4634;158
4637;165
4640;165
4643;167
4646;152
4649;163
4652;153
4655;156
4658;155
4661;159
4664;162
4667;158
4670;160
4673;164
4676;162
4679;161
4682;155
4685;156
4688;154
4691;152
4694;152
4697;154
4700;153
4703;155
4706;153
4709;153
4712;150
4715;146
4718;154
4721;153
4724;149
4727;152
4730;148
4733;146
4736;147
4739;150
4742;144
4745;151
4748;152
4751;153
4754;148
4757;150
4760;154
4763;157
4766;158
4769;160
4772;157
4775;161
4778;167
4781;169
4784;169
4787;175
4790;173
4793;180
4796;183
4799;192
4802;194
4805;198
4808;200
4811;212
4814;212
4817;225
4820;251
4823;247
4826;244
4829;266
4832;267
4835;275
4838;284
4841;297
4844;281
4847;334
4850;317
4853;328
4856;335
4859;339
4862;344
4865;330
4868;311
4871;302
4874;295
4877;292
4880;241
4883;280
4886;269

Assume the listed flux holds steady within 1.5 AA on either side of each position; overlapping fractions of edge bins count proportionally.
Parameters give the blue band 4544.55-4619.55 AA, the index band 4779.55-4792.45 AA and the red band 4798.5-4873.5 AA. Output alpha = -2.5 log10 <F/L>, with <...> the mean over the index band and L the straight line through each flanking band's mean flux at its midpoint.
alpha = 0.42 mag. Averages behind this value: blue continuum 169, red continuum 273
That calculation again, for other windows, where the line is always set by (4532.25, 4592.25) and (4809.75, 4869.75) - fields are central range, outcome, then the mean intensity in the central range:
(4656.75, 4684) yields 0.33 mag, 160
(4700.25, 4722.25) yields 0.46 mag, 152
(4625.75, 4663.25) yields 0.27 mag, 160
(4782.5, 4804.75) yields 0.42 mag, 182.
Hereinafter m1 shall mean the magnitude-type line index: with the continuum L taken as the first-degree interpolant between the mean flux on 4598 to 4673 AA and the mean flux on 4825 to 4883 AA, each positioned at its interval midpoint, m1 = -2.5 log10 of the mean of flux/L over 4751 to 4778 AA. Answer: 0.48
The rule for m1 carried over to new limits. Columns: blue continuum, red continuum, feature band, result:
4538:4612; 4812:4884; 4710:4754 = 0.50 mag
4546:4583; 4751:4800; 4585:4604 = 0.04 mag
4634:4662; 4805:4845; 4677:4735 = 0.23 mag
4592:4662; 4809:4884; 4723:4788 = 0.44 mag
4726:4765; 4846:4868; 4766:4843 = 0.18 mag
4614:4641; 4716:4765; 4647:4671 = 0.01 mag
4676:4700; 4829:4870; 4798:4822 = 0.27 mag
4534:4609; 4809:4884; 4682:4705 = 0.39 mag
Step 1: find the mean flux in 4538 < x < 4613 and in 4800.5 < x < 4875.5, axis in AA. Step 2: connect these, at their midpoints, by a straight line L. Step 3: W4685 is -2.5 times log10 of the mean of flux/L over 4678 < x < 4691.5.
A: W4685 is 0.35 mag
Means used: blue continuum 170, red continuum 276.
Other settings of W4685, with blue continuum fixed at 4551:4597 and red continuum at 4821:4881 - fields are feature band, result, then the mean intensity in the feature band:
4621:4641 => 0.20 mag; 164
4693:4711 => 0.44 mag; 153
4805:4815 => 0.32 mag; 206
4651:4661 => 0.32 mag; 155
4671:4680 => 0.32 mag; 162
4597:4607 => 0.13 mag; 163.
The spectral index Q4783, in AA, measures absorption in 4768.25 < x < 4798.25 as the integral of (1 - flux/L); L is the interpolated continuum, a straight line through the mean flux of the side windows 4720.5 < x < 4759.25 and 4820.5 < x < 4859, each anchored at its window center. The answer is 5.76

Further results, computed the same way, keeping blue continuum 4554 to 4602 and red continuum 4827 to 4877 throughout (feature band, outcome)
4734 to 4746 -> 4.91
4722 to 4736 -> 5.49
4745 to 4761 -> 6.56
